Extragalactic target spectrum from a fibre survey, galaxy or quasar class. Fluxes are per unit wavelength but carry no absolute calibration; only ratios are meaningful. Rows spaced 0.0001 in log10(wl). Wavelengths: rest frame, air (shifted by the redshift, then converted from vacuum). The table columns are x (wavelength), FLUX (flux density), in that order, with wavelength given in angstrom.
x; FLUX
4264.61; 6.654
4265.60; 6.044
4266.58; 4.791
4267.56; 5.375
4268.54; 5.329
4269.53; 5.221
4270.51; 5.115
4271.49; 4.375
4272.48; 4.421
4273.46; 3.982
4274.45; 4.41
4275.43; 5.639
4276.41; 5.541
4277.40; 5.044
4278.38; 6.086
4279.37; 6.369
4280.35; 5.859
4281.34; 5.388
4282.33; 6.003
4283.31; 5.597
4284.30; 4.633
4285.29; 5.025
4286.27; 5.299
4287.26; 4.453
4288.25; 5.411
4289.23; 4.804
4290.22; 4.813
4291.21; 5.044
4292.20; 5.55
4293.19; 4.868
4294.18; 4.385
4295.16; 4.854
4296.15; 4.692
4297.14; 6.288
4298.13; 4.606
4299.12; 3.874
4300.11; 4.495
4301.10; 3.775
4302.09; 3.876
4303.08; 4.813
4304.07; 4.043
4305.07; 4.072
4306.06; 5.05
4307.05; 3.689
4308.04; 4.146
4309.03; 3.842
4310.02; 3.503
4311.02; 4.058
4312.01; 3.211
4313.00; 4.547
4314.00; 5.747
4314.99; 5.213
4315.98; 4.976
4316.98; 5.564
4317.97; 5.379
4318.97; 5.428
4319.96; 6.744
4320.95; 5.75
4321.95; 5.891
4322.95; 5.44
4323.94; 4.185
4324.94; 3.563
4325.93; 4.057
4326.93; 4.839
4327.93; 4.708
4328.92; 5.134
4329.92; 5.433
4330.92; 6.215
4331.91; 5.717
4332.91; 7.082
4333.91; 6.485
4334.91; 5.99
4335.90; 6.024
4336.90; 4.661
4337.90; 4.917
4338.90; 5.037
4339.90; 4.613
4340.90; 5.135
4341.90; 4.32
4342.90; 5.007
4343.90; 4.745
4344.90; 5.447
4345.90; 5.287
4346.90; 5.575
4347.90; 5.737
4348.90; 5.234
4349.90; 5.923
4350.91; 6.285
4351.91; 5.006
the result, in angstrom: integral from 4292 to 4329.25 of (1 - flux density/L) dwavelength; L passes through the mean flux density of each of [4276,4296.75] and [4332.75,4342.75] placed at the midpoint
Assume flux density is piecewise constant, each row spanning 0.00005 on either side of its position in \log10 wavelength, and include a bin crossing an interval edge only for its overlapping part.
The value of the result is 4.2 angstrom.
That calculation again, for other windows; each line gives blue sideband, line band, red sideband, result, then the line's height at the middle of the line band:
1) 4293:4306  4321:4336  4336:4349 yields -1.5 angstrom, 4.9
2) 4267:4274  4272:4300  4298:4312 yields -3.8 angstrom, 4.49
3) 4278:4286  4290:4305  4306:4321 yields 1.6 angstrom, 5.19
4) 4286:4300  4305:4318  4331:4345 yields 1.6 angstrom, 5.11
